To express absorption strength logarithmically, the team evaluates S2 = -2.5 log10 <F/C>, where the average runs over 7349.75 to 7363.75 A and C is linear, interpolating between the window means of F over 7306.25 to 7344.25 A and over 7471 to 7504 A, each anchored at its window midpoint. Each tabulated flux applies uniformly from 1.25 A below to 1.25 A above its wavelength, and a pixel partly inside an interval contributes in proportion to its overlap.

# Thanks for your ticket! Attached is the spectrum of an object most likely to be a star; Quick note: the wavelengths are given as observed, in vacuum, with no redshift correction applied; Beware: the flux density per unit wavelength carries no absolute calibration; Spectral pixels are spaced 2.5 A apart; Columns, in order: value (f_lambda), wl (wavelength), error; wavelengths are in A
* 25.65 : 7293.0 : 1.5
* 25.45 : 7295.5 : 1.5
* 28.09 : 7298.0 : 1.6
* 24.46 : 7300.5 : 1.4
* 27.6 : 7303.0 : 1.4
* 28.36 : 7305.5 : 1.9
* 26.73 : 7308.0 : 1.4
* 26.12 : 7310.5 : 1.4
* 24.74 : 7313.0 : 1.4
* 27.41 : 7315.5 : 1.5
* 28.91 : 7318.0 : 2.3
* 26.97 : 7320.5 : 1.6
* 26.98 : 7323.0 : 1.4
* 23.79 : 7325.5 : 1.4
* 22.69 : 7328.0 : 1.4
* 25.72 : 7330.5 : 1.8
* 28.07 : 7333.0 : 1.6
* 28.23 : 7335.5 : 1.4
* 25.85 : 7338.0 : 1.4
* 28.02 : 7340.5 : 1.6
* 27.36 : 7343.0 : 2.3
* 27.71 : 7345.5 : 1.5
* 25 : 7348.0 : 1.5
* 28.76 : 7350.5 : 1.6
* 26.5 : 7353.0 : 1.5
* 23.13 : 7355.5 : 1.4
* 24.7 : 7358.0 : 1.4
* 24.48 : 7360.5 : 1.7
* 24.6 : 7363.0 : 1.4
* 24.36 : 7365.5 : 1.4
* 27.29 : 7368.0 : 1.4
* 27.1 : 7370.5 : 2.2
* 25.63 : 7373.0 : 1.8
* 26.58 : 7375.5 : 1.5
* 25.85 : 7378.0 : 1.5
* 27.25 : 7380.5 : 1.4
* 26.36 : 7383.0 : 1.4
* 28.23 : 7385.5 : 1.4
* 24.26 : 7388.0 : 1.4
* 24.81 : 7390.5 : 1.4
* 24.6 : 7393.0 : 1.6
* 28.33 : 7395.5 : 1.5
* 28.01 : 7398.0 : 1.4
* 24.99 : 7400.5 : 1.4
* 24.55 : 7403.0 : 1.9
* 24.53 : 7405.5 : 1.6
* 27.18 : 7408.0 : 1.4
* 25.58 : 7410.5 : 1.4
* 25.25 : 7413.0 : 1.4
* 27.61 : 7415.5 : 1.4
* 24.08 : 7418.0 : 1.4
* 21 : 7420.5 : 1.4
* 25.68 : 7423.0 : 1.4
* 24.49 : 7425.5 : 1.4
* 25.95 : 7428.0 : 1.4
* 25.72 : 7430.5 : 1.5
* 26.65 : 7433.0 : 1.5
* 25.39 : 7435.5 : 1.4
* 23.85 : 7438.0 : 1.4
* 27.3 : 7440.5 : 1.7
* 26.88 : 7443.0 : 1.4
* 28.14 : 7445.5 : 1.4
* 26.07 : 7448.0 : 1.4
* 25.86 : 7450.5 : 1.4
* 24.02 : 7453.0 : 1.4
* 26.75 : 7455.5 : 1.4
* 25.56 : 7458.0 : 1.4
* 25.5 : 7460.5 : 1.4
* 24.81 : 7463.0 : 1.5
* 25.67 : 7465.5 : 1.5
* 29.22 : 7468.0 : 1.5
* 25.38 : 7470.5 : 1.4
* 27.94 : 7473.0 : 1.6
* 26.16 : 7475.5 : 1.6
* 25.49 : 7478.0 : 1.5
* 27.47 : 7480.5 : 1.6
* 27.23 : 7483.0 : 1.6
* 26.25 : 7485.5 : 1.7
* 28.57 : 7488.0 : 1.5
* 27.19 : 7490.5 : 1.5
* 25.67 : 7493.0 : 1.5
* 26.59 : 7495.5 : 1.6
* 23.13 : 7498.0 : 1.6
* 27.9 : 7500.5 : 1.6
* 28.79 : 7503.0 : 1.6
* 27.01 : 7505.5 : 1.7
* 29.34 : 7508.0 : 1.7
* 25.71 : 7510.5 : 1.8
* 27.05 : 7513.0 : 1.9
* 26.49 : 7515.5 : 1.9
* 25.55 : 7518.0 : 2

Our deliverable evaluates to 0.05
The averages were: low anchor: 26.5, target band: 25.3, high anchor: 26.8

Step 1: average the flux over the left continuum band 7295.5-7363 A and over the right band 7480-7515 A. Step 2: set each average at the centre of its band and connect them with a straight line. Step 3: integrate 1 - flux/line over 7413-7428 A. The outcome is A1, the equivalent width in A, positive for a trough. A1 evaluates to 1.1 A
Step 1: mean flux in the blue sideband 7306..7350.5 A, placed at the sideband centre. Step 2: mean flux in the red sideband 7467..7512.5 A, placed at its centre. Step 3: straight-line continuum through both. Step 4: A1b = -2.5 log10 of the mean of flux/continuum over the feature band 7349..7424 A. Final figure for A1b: 0.04 mag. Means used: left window 26.6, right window 26.9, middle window 25.7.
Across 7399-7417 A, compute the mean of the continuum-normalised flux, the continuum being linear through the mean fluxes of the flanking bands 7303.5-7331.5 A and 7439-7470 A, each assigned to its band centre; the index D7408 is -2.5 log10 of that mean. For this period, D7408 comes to 0.02 mag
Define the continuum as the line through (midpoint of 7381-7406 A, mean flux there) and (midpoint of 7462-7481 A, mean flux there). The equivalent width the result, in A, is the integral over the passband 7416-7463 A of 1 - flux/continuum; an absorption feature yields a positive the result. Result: 1.4 A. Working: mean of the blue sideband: 25.9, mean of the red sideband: 26.5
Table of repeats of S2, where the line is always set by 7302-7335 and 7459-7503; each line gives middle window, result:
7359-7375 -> 0.038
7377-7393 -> 0.021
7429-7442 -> 0.030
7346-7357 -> 0.023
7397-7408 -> 0.036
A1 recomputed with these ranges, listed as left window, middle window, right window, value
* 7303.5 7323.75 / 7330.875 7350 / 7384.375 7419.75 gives -0.4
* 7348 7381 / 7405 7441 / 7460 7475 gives 1.2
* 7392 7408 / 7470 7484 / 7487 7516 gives 0.0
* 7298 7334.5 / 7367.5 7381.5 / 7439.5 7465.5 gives -0.2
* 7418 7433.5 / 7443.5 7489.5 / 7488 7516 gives -1.0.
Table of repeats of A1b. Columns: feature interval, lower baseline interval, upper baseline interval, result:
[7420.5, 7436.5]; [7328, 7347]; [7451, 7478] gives 0.04 mag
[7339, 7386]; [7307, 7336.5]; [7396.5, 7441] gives -0.01 mag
